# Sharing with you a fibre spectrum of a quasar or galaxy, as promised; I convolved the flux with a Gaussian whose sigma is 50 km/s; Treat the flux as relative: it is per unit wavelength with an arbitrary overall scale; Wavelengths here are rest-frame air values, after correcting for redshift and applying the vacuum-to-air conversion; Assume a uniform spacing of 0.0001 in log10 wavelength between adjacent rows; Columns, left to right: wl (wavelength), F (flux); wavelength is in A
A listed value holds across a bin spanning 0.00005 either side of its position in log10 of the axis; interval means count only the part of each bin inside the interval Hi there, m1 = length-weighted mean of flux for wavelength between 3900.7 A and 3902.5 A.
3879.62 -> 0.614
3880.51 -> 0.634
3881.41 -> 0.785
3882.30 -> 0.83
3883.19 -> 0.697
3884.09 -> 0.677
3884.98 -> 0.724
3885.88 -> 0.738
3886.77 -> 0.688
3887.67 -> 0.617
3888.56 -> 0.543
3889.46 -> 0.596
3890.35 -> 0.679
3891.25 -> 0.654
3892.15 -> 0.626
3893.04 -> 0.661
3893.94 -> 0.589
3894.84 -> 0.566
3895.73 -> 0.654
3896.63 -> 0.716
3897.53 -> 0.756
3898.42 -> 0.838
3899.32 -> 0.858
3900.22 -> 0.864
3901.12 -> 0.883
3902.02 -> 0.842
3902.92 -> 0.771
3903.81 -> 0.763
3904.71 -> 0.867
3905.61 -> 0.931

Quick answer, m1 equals 0.859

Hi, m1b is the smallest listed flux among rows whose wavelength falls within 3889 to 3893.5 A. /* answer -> 0.596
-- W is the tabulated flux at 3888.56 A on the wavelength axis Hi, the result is 0.543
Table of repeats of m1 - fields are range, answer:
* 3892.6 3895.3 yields 0.606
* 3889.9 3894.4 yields 0.641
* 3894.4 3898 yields 0.676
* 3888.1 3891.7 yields 0.618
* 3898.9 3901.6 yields 0.866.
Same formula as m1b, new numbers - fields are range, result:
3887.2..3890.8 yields 0.543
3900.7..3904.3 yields 0.763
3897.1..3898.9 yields 0.756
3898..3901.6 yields 0.838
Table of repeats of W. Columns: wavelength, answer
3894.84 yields 0.566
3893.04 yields 0.661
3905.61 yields 0.931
